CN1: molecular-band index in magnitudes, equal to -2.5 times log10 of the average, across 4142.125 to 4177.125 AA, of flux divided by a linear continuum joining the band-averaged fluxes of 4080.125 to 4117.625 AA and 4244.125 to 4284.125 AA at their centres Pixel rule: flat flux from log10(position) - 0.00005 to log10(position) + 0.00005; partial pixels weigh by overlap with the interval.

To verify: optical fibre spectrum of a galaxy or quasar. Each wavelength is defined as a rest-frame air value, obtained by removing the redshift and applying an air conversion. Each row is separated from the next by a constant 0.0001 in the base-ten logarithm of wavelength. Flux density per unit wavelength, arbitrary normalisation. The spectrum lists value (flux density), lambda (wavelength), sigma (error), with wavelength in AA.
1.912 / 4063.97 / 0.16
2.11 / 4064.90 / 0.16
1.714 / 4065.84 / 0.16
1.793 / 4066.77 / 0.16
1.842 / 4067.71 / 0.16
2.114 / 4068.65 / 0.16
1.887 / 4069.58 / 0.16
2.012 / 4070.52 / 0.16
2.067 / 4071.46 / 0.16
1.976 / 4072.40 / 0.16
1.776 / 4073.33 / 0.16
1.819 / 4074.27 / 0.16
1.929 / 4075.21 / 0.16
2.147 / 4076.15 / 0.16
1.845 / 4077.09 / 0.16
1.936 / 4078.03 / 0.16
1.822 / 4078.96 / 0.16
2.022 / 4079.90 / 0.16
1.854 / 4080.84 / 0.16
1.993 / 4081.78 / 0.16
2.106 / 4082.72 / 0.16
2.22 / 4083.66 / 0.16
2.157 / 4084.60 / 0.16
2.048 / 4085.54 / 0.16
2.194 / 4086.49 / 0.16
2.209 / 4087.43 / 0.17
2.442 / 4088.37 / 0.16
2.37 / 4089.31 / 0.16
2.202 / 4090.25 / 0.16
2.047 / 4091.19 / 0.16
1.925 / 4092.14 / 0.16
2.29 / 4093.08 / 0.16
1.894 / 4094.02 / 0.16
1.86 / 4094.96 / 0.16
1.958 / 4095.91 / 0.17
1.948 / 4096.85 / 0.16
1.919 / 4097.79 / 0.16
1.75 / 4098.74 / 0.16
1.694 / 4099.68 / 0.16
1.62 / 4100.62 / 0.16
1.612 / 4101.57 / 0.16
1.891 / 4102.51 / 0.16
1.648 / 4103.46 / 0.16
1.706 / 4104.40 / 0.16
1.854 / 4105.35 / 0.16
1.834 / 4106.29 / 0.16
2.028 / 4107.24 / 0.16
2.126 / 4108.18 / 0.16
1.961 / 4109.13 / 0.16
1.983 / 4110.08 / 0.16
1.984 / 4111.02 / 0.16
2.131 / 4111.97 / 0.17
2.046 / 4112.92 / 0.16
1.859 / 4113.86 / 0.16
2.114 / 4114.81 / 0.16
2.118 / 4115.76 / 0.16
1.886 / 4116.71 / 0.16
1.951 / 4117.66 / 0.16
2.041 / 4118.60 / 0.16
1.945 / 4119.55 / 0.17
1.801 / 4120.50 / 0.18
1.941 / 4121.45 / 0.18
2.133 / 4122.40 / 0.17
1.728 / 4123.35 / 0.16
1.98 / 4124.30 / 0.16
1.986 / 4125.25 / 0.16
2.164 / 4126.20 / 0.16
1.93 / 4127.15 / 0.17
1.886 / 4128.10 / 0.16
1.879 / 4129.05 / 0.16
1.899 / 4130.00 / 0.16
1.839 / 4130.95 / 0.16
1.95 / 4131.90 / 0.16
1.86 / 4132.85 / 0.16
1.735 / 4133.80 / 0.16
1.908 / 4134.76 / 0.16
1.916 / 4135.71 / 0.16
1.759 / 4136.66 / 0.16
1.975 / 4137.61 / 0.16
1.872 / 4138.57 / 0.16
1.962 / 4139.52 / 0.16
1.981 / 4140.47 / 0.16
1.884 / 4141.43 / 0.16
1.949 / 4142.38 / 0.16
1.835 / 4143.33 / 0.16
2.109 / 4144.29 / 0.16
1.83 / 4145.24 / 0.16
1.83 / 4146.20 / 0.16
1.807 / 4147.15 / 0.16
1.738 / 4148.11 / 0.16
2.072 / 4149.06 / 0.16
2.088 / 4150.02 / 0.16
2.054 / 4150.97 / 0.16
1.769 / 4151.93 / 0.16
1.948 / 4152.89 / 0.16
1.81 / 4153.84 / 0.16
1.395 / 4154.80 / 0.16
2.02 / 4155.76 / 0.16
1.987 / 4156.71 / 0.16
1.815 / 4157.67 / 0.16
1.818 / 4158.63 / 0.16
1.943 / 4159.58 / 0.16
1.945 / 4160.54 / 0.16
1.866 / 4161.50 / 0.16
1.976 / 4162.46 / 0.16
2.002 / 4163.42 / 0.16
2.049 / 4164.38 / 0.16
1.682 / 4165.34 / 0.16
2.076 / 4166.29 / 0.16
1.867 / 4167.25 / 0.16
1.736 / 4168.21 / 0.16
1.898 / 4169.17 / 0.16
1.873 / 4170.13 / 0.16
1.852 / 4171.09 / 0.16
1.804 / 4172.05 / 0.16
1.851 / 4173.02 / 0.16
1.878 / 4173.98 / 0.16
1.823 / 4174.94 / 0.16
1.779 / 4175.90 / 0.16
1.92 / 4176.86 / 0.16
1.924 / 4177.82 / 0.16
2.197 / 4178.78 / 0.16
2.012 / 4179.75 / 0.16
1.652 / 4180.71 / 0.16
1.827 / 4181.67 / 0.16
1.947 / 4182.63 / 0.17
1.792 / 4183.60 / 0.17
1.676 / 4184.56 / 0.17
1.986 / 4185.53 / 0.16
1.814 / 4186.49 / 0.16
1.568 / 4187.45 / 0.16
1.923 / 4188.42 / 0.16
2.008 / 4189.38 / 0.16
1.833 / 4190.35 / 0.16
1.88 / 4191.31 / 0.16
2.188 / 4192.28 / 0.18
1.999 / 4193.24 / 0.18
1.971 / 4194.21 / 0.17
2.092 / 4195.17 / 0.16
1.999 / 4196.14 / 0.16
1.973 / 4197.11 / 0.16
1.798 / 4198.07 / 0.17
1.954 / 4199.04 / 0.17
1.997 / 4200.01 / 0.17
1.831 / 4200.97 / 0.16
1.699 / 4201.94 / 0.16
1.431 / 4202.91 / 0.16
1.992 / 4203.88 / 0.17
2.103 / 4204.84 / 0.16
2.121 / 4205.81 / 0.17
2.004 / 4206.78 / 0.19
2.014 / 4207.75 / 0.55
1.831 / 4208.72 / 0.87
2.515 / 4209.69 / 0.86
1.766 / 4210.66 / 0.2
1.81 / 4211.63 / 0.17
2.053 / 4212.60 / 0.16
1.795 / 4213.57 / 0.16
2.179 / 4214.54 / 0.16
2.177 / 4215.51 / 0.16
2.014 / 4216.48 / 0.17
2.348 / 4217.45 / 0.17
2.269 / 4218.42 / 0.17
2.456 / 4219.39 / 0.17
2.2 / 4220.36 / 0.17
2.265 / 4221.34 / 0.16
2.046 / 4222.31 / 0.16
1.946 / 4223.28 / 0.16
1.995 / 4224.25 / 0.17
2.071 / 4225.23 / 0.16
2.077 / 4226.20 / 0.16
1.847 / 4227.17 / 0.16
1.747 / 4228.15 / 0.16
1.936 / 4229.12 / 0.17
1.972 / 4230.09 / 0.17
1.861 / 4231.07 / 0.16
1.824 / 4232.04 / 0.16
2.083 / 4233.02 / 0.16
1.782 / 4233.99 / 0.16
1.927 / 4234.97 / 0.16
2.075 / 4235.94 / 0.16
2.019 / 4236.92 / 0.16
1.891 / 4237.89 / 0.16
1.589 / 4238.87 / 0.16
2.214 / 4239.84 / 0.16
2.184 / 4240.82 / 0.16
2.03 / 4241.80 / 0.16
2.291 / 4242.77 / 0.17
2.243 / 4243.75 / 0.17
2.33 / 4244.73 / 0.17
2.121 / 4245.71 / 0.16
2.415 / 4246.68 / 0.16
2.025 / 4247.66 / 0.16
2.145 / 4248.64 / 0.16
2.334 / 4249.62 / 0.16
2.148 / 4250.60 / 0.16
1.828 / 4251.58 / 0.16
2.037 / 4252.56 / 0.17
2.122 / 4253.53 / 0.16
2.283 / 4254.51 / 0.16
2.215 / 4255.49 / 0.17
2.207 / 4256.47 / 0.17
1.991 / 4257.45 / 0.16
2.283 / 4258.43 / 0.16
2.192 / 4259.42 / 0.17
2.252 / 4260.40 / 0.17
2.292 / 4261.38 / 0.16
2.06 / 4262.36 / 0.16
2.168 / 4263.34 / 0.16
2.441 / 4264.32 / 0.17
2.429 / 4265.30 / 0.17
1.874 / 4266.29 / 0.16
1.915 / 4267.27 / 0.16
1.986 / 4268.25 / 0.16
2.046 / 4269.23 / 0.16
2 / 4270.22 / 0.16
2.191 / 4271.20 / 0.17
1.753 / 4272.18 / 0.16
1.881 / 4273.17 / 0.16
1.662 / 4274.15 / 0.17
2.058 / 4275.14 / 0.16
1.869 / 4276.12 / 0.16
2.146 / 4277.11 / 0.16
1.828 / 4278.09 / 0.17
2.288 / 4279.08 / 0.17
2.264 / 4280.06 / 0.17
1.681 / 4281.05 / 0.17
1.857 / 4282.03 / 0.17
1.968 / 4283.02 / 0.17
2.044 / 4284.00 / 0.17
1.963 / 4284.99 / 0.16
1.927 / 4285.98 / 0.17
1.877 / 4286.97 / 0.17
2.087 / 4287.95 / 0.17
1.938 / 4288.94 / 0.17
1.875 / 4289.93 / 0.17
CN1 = 0.08 mag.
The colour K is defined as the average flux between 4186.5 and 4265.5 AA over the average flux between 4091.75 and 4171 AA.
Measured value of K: 1.07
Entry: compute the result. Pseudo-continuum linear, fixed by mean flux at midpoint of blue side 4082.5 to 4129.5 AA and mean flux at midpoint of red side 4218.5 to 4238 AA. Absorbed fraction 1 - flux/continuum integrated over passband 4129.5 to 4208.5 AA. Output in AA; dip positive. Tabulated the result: 3.9 AA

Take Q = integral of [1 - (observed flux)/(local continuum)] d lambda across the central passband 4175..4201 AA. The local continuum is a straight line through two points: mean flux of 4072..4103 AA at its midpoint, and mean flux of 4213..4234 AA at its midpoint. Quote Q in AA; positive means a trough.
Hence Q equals 1.6 AA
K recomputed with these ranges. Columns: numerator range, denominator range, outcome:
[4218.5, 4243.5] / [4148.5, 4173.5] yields 1.07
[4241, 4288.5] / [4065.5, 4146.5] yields 1.07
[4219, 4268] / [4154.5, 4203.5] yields 1.11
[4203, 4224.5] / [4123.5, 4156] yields 1.09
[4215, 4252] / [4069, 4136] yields 1.06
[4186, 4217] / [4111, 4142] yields 1.00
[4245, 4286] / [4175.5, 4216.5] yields 1.08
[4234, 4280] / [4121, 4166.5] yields 1.10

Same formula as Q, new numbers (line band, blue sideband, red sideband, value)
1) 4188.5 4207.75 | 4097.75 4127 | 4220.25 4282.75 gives 0.59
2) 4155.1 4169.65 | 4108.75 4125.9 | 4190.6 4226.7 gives 0.69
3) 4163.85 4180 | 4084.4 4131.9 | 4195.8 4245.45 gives 0.80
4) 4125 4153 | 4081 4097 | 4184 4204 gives 1.23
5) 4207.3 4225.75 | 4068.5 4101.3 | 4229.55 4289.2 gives -0.46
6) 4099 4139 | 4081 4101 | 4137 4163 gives 1.29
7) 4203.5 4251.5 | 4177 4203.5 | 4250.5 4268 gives -0.76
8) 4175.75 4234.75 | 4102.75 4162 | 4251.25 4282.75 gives 0.98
